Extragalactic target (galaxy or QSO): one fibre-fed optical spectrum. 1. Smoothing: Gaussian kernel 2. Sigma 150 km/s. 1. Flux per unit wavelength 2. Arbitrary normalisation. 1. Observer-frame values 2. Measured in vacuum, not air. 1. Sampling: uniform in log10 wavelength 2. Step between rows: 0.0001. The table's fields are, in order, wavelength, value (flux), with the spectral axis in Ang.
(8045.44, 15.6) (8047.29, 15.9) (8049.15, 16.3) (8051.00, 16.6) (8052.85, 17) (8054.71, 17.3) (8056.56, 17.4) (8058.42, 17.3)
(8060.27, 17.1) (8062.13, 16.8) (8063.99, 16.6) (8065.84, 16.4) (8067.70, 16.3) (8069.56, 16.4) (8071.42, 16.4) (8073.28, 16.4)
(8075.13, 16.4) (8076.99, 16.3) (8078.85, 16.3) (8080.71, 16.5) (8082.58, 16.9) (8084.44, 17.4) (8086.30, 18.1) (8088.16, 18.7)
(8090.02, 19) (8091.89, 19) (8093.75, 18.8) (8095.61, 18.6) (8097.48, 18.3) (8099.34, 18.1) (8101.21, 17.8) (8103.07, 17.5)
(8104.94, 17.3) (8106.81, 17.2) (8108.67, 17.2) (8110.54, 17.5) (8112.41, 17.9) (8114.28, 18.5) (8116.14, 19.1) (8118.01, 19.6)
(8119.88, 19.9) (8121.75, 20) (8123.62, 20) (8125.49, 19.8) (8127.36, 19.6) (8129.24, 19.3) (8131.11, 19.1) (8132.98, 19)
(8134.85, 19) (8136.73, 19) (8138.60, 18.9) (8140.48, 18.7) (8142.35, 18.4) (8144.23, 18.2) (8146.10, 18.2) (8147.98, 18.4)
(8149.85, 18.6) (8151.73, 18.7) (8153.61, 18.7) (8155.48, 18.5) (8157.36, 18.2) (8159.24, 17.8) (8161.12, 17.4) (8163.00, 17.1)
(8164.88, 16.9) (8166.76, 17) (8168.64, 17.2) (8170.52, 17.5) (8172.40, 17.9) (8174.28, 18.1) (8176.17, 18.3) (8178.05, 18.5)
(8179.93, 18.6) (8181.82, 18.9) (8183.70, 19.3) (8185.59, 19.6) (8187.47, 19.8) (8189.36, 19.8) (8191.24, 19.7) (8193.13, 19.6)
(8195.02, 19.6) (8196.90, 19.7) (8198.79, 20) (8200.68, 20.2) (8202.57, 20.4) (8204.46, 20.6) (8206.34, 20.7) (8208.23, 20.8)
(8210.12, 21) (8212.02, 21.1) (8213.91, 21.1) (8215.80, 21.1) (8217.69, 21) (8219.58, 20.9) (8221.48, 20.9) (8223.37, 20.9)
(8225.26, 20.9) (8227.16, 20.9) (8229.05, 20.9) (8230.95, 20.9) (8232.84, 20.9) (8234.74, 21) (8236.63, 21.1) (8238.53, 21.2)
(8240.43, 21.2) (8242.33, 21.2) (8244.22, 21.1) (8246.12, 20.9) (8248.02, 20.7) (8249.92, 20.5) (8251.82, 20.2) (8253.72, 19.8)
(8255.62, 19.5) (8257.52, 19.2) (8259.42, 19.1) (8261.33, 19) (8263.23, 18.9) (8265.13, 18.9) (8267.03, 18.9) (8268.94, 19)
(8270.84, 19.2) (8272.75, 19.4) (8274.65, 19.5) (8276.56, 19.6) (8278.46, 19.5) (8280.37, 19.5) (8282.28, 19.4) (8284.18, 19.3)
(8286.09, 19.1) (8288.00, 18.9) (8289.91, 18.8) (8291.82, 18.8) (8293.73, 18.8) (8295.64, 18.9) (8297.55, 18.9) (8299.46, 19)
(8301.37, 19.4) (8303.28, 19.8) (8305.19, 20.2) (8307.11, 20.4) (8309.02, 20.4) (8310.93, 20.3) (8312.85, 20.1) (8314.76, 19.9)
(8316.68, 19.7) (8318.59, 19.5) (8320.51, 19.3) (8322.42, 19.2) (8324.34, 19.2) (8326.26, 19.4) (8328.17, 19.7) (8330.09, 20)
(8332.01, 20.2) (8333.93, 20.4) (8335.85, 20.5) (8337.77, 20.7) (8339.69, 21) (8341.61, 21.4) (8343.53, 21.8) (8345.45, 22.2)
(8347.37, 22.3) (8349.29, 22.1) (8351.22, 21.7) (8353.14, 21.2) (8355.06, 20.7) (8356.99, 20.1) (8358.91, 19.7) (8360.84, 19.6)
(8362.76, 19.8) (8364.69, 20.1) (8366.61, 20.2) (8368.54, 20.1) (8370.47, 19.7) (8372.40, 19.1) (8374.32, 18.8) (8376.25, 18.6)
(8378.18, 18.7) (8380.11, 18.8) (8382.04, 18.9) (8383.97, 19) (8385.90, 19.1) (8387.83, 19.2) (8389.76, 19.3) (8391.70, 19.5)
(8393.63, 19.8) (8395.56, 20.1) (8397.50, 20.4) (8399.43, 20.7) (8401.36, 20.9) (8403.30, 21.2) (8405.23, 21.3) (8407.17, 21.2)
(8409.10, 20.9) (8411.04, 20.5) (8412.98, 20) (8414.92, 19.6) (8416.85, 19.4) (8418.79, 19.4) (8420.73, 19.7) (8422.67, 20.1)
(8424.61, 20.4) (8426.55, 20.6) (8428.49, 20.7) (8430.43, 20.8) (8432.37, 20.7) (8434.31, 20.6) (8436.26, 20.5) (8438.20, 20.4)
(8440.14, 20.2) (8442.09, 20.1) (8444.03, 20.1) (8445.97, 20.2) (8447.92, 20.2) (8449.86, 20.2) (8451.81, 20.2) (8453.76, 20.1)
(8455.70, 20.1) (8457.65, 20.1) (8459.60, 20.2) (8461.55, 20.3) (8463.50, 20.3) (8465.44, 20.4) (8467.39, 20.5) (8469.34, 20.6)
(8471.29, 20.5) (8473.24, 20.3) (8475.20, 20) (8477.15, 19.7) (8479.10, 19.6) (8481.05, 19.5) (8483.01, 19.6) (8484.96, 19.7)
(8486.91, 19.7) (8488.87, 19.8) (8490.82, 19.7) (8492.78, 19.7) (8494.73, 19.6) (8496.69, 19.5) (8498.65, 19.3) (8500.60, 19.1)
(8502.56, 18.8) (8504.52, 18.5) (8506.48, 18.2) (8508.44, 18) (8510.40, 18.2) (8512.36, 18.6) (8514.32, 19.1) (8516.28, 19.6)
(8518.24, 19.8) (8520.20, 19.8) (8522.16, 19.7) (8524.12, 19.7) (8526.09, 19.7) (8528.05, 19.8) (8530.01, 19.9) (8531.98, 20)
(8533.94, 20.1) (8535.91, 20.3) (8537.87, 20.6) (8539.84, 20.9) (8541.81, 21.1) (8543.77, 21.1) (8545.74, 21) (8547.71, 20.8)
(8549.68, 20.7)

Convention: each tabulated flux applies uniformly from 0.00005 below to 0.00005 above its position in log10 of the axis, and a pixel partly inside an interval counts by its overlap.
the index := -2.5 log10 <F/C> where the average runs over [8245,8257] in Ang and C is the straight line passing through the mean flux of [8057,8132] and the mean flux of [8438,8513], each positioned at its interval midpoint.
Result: -0.089 mag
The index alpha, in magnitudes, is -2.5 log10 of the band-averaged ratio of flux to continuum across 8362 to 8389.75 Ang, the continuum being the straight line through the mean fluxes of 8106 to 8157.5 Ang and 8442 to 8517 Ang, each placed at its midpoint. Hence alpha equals 0.01 mag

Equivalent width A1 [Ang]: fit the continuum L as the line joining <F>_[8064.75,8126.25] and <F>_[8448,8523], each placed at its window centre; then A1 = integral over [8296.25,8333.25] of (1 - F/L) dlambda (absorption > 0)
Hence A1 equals -1.7 Ang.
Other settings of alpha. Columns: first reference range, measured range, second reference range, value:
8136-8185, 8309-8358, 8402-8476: -0.05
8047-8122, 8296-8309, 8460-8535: -0.06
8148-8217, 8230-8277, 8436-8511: -0.04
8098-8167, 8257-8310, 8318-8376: 0.03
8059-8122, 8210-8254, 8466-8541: -0.14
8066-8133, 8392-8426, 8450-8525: -0.06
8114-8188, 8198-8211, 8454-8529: -0.10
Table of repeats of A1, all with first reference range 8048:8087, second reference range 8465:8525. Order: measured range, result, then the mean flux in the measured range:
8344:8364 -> -2.5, 20.9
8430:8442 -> -0.9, 20.5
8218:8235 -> -3.0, 20.9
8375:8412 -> -2.0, 19.9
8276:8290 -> -0.9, 19.3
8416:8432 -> -0.9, 20.2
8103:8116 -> -0.5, 17.7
